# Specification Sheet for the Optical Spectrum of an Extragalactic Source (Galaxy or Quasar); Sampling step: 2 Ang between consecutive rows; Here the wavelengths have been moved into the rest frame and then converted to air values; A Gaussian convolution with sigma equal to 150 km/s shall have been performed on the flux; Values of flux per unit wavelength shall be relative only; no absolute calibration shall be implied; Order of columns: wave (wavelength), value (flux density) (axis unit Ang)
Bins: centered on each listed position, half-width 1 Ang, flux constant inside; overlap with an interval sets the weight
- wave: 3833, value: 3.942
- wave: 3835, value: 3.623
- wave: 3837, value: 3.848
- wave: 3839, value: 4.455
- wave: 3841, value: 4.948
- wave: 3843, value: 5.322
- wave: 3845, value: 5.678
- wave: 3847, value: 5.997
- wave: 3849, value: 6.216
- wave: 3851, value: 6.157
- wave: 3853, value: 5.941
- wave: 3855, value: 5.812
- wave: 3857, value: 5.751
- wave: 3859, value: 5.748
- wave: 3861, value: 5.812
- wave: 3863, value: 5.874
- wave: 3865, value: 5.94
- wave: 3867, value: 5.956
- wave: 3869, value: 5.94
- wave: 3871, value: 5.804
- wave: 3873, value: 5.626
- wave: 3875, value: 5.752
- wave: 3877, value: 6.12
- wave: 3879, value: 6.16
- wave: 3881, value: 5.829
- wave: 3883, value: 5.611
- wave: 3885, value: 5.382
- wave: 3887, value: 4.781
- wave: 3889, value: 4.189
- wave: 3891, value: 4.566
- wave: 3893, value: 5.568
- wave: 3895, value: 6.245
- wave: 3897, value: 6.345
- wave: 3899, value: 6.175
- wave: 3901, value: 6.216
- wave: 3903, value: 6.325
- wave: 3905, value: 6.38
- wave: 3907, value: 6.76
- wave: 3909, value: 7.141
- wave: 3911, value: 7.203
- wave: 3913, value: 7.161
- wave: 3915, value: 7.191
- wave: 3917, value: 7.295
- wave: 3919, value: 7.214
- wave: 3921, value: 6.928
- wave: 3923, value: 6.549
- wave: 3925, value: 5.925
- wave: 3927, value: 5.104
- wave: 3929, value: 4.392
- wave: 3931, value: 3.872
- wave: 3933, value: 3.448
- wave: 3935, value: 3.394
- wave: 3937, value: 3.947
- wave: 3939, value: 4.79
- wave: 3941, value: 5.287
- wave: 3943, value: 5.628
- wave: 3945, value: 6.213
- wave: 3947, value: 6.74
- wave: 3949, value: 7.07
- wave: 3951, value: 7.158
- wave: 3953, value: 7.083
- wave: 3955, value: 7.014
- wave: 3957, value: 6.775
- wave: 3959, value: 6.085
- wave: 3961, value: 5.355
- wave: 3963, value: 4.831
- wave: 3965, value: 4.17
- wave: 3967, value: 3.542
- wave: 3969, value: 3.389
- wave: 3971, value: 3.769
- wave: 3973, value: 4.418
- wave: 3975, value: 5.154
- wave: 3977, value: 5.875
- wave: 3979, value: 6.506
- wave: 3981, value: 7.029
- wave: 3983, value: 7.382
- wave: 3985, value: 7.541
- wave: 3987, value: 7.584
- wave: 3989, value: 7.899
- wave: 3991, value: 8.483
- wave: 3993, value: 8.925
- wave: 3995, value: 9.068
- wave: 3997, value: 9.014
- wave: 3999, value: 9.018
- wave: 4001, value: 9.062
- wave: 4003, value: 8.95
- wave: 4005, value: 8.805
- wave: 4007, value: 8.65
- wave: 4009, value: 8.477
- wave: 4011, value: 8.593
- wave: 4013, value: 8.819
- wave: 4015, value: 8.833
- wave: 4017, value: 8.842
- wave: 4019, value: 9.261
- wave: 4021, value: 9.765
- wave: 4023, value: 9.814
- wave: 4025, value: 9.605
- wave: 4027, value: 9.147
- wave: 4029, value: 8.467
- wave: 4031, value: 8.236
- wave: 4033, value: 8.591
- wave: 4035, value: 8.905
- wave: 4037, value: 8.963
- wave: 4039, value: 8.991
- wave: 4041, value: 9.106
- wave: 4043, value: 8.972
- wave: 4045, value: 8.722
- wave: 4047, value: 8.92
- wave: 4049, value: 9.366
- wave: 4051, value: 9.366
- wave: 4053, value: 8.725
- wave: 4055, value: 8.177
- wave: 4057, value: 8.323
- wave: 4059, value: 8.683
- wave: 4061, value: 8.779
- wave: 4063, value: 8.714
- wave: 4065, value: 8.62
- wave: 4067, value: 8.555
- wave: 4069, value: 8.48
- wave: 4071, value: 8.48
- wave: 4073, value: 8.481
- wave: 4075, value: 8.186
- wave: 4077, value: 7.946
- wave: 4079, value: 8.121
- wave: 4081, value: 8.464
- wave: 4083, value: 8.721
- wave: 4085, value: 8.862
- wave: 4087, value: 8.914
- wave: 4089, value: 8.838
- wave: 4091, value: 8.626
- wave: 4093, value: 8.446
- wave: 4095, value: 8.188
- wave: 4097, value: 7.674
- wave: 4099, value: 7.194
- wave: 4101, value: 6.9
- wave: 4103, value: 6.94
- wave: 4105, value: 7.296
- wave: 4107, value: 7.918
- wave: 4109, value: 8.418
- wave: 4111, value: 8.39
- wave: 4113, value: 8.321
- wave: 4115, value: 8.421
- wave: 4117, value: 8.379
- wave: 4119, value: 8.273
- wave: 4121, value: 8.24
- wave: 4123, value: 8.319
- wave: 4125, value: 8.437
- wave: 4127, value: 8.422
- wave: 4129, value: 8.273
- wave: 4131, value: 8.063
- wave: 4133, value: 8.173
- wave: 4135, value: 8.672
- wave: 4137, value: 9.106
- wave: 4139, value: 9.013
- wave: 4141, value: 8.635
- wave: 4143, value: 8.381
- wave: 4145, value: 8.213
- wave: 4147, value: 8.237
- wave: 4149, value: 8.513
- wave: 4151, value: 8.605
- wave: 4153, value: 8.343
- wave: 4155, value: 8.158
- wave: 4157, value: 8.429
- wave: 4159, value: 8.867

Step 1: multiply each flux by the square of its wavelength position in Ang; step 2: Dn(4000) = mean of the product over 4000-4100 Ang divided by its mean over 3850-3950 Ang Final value 1.6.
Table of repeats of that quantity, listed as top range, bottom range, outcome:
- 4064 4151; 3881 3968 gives 1.57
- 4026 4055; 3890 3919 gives 1.46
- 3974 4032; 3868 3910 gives 1.52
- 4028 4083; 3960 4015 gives 1.26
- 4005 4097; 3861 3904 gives 1.66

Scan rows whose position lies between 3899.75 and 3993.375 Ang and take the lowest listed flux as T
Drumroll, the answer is 3.389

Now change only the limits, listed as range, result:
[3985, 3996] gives 7.541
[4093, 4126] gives 6.9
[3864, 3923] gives 4.189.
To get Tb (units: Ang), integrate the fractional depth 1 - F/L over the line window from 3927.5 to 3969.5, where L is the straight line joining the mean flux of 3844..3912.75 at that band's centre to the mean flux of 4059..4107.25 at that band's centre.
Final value 9.1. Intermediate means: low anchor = 5.93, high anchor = 8.24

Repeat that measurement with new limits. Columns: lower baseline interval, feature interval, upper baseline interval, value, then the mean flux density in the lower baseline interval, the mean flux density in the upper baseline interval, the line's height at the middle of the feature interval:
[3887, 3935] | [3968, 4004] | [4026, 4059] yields 2.1 Ang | 5.93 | 8.81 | 7.57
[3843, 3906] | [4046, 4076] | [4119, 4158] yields -3.9 Ang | 5.8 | 8.43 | 7.66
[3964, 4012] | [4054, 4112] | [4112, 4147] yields -1.9 Ang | 7.14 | 8.43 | 8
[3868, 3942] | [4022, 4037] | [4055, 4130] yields -3.1 Ang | 5.75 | 8.28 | 7.43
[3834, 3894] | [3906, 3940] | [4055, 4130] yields 2.1 Ang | 5.48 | 8.28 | 6.2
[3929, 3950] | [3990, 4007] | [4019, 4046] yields -3.0 Ang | 5.01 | 9.03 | 7.56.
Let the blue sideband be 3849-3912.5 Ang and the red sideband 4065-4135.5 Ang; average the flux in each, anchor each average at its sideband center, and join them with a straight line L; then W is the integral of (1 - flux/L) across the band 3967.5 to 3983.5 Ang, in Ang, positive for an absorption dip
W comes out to 3.7 Ang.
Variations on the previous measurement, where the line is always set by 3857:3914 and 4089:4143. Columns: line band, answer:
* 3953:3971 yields 4.1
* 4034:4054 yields -4.0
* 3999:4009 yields -2.4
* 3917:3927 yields -0.4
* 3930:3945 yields 4.6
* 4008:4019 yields -2.4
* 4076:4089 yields -1.1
